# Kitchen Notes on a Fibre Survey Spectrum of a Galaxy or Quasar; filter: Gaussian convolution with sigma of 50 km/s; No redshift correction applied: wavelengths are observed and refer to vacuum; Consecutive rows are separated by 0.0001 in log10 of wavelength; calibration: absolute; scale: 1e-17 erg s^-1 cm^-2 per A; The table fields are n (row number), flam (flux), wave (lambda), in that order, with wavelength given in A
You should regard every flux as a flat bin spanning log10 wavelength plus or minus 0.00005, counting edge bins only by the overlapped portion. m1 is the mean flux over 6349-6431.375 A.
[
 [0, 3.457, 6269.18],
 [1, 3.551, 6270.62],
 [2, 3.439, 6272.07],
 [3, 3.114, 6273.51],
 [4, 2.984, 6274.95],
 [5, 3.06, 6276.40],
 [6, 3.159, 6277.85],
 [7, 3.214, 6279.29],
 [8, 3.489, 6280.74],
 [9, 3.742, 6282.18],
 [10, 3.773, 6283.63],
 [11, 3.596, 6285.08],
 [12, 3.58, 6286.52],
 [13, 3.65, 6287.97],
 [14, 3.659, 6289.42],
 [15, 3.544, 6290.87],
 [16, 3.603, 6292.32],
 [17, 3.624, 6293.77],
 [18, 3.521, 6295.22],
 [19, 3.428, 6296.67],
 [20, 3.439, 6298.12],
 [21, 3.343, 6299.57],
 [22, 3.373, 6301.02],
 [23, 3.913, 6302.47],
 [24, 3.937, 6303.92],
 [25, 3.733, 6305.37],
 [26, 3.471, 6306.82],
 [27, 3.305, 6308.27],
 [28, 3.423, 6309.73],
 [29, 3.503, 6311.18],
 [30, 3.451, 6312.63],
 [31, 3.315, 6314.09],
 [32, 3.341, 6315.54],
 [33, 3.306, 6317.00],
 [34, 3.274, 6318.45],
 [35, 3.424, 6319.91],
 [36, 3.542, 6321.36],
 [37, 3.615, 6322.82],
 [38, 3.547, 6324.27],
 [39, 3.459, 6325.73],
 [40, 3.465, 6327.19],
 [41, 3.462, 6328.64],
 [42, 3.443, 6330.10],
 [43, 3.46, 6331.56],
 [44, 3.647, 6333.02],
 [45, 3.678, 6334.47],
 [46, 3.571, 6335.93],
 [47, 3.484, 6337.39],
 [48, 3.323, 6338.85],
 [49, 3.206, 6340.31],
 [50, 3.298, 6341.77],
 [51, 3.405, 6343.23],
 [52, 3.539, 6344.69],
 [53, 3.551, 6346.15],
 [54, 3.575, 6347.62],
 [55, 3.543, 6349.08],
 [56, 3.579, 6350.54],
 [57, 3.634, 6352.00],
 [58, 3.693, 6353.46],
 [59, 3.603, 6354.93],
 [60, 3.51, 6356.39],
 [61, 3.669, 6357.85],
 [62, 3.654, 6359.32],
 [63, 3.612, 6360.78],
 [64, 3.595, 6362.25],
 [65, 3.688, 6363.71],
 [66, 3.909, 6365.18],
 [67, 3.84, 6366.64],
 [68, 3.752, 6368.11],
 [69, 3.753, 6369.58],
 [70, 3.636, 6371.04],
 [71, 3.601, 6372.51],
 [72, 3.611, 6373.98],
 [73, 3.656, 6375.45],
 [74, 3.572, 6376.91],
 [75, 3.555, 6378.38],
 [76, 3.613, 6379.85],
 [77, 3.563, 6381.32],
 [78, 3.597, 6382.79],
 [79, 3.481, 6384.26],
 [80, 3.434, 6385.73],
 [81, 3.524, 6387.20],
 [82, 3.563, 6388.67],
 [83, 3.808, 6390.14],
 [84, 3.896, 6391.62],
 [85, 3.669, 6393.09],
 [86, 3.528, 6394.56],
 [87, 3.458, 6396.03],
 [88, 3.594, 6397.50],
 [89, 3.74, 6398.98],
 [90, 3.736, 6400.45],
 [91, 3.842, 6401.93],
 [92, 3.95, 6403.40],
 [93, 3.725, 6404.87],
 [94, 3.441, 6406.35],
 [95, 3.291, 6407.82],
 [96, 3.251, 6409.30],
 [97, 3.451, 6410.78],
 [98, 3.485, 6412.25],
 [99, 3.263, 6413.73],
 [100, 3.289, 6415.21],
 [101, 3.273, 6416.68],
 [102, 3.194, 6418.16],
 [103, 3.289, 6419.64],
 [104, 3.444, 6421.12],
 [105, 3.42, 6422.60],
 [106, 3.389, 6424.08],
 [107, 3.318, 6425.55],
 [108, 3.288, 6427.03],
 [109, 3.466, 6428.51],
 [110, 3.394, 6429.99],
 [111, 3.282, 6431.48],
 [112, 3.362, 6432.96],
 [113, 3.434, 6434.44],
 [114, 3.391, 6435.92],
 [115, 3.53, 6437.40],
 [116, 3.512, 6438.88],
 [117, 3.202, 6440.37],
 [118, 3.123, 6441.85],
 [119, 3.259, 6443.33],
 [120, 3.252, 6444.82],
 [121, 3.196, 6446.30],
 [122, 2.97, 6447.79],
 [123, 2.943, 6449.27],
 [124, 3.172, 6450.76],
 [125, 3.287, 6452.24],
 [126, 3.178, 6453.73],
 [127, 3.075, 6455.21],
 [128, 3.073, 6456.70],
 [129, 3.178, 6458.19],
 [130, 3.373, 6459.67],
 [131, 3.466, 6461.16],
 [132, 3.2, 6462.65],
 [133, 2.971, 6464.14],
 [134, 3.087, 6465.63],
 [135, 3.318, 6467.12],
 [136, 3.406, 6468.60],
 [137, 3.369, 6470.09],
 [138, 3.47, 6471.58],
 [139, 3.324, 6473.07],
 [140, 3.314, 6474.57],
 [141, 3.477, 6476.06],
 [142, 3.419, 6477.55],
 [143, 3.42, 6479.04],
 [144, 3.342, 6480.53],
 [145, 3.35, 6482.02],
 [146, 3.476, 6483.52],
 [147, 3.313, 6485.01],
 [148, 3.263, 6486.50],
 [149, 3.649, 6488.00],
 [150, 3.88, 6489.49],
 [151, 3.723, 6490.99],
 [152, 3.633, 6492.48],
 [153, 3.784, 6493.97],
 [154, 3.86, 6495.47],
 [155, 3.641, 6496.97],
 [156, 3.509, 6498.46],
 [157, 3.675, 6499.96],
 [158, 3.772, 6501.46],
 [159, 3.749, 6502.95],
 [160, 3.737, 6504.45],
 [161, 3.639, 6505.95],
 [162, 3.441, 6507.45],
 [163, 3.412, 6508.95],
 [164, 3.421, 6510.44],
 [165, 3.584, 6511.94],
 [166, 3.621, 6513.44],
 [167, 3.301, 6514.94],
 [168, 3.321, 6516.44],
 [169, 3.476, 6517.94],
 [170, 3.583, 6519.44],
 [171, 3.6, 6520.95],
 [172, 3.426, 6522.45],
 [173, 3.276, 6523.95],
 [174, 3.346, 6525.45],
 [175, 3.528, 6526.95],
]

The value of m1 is 3.56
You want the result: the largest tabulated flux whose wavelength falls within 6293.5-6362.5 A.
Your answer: 3.937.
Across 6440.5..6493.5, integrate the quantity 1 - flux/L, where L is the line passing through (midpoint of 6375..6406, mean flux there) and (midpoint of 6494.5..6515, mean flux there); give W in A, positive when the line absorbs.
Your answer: 4.46 A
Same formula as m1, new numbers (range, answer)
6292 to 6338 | 3.5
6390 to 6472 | 3.37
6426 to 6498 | 3.36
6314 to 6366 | 3.52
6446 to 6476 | 3.22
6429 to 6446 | 3.34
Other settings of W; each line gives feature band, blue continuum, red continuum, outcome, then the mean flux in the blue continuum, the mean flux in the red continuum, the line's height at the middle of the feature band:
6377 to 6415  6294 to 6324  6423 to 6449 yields -2.3 A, 3.49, 3.31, 3.37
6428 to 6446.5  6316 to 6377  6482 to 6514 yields 1.3 A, 3.56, 3.6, 3.58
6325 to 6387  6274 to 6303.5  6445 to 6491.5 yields -2.7 A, 3.49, 3.31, 3.42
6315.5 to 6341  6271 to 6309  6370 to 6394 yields 0.6 A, 3.49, 3.61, 3.54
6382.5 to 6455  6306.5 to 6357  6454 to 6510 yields 1.0 A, 3.48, 3.45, 3.46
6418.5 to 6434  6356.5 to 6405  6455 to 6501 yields 0.8 A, 3.66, 3.43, 3.55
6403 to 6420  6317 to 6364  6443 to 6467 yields -0.5 A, 3.52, 3.17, 3.3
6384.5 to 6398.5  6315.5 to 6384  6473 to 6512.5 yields -0.2 A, 3.56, 3.55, 3.55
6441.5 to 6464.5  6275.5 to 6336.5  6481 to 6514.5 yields 2.6 A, 3.5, 3.59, 3.57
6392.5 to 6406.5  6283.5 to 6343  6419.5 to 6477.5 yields -1.3 A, 3.5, 3.29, 3.37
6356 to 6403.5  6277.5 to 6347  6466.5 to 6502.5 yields -2.0 A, 3.5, 3.52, 3.51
